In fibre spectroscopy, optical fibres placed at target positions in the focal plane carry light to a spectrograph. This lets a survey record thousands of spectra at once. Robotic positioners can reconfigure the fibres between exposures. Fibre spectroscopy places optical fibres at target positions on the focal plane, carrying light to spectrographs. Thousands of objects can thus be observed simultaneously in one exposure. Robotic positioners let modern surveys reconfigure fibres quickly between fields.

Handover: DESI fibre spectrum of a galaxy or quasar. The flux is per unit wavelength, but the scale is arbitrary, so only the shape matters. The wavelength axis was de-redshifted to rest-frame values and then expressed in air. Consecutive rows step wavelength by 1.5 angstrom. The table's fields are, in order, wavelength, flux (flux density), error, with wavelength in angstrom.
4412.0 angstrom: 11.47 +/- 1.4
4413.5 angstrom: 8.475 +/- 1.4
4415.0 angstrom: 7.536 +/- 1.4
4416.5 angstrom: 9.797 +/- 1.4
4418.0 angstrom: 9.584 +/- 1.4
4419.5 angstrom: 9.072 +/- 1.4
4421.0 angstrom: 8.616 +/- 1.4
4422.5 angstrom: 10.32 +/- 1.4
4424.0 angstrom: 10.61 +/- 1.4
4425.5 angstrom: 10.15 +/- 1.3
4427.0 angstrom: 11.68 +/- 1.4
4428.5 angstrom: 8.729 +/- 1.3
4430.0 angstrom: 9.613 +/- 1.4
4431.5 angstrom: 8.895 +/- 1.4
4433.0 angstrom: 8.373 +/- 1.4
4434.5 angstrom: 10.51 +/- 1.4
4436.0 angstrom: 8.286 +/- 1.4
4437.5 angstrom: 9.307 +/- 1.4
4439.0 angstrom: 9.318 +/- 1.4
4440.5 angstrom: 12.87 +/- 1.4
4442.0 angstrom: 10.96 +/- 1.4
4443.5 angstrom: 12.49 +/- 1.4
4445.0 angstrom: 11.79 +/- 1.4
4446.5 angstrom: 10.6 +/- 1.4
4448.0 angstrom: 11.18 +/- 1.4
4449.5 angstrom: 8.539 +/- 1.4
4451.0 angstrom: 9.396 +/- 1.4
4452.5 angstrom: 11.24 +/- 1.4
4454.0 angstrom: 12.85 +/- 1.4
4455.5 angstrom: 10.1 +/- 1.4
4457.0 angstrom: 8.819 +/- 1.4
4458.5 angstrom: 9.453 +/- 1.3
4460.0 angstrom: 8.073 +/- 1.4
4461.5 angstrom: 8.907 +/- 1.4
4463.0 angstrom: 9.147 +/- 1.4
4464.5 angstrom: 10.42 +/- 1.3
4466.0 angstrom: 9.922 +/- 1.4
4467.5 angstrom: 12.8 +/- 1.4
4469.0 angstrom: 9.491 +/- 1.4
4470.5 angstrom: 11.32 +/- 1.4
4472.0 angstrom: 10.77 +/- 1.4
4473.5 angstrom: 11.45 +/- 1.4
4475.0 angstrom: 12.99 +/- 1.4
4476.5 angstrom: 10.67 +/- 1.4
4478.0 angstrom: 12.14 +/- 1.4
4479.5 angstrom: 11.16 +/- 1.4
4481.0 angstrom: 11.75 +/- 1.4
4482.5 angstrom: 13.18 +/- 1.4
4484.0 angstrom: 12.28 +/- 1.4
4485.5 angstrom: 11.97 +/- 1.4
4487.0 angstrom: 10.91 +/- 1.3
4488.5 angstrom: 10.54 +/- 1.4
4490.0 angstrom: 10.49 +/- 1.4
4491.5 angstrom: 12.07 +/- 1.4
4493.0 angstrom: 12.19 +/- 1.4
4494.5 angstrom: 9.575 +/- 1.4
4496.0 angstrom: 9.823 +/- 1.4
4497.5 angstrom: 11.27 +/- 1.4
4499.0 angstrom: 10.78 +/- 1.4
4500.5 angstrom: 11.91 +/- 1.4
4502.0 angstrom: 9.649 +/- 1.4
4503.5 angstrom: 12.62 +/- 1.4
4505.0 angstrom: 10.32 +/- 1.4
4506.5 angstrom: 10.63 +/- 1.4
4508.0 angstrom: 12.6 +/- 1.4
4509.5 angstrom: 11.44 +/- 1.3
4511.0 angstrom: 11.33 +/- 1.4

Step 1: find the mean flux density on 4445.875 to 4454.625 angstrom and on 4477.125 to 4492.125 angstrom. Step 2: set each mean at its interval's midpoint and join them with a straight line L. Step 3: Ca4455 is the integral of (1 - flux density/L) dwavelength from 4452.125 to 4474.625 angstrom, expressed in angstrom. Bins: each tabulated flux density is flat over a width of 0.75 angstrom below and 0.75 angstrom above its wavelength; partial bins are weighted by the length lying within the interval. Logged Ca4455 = 1.34 angstrom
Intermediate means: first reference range 10.6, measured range 10.3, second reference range 11.6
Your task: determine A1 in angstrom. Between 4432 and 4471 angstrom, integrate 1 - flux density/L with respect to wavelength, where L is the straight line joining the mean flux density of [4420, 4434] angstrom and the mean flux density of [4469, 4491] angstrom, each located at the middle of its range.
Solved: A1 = 1.02 angstrom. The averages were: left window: 9.67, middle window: 10.2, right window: 11.5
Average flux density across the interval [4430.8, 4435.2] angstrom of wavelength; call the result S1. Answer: 9.25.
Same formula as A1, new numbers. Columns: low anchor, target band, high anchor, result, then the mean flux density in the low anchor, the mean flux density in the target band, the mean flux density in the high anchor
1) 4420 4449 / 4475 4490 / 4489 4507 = -1.2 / 10.2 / 11.6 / 10.9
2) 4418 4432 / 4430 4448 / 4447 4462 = -0.9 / 9.75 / 10.3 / 9.88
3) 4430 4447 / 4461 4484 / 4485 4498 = -0.9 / 10.3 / 11.1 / 11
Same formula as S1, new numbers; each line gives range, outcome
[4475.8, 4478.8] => 11.4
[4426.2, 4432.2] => 9.74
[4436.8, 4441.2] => 10.5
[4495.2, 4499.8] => 10.6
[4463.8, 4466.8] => 10.2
